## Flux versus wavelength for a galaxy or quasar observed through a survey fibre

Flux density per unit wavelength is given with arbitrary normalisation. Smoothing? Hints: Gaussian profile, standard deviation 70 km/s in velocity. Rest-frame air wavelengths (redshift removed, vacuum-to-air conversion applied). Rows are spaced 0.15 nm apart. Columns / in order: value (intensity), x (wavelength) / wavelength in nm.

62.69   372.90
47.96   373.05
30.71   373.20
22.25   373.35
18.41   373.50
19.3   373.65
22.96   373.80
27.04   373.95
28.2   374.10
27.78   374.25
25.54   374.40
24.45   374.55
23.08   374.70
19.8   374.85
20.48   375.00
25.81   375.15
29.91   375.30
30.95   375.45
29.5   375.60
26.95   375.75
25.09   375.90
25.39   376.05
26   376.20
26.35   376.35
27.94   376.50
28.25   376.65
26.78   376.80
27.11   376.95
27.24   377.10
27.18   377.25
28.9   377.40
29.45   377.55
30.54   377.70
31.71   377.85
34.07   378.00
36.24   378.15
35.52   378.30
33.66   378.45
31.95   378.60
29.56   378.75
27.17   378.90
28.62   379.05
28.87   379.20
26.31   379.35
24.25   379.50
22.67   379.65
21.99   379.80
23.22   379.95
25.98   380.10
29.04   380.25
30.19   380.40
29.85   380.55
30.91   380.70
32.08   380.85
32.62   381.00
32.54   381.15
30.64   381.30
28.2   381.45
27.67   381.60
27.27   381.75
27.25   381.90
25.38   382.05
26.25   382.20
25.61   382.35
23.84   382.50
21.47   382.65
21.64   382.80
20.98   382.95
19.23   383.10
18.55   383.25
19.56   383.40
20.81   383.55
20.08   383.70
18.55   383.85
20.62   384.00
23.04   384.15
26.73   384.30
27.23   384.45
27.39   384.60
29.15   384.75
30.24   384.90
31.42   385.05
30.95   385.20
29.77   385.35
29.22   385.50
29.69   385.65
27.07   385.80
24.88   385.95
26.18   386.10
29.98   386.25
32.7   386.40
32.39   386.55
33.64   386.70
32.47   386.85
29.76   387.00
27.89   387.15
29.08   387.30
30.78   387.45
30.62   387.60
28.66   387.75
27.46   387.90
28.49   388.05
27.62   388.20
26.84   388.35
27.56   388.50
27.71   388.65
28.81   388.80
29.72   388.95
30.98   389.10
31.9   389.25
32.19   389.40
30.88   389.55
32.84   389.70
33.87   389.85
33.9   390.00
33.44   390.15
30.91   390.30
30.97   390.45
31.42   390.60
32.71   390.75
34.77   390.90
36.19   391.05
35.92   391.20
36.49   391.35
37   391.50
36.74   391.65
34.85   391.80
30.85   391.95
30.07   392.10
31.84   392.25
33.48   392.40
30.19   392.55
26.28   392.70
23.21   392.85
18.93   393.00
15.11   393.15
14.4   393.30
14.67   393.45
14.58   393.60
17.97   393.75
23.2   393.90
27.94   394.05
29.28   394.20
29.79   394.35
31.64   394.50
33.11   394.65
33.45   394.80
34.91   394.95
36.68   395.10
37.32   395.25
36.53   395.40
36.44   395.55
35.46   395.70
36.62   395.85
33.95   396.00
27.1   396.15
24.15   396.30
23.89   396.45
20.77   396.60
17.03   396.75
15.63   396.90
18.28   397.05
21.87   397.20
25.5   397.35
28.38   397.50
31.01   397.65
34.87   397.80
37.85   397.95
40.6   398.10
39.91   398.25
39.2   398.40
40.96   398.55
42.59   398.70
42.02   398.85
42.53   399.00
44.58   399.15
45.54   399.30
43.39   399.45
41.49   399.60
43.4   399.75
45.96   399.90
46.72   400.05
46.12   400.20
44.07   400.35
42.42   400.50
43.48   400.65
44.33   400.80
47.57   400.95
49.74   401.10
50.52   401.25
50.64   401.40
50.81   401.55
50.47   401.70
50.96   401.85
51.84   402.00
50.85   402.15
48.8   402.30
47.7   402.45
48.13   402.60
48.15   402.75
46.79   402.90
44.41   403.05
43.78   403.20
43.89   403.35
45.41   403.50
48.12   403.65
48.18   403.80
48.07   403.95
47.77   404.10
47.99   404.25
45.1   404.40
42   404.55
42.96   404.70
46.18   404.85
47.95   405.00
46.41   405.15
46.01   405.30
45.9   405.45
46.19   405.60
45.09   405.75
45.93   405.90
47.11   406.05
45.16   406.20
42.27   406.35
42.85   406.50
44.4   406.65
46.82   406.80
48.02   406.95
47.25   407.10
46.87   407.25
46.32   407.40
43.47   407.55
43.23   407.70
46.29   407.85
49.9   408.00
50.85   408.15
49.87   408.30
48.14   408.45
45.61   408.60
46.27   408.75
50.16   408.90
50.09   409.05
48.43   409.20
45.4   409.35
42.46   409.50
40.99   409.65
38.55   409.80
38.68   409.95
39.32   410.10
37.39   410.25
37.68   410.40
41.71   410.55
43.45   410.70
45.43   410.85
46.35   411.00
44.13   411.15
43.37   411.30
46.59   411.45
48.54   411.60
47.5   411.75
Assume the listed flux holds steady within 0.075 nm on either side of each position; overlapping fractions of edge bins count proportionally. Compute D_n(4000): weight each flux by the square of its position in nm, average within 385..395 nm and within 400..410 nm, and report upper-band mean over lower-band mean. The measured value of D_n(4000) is 1.7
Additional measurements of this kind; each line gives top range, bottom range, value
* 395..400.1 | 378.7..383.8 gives 1.46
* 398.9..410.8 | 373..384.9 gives 1.96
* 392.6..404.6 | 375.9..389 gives 1.47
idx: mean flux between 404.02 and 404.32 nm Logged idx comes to 47.9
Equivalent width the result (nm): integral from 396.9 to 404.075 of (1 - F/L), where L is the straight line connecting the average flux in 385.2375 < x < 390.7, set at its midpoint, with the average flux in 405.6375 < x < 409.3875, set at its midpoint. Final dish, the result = -0.37 nm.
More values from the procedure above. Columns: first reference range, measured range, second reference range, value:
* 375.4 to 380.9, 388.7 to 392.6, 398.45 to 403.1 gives 0.57 nm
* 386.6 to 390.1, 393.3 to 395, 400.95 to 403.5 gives 0.55 nm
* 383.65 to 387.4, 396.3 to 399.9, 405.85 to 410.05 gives 0.39 nm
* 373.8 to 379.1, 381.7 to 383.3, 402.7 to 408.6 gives 0.42 nm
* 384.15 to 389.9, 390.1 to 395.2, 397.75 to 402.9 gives 0.96 nm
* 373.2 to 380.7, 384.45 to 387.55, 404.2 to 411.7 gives 0.26 nm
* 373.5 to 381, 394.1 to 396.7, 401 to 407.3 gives 0.57 nm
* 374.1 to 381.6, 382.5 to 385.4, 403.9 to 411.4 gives 0.70 nm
